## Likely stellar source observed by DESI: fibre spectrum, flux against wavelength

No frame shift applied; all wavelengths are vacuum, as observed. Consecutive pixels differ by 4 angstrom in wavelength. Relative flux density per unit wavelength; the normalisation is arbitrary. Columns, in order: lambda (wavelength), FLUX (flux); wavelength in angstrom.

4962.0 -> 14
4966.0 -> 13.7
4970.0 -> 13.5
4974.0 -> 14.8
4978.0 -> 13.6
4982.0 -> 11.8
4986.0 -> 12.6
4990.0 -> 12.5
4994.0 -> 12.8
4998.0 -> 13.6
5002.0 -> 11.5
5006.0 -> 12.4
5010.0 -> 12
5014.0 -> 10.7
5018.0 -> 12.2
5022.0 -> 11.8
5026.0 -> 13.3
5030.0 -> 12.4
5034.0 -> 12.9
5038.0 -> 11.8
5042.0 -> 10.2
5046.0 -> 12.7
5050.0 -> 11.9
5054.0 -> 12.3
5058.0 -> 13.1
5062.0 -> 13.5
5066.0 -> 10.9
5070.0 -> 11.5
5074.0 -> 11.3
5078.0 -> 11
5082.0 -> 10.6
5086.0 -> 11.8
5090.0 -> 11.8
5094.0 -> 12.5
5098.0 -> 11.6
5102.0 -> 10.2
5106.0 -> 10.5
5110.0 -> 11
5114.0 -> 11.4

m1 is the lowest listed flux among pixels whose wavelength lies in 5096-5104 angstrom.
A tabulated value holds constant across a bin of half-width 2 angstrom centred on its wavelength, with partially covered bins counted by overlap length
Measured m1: 10.2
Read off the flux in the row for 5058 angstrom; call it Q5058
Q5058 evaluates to 13.1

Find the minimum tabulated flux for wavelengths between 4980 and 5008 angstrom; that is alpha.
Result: 11.5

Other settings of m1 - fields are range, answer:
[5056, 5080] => 10.9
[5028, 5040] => 11.8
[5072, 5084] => 10.6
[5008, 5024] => 10.7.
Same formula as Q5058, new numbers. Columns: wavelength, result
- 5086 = 11.8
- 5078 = 11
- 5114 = 11.4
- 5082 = 10.6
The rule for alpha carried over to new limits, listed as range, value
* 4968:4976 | 13.5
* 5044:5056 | 11.9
